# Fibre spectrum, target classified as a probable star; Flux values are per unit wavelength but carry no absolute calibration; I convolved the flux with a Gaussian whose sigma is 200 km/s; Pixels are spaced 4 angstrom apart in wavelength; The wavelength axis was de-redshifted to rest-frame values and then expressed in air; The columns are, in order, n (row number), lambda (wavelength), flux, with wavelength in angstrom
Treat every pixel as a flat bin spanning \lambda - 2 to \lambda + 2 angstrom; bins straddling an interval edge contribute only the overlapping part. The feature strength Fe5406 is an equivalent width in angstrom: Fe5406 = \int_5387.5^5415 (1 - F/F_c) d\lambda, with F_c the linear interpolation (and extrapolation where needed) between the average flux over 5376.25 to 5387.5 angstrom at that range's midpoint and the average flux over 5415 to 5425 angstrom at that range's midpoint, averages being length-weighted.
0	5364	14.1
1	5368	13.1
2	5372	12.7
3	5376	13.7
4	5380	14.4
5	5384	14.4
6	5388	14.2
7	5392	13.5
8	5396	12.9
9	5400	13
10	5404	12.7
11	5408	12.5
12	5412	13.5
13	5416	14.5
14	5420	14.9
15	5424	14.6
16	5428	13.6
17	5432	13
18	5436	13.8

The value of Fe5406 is 2.5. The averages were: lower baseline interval 14.3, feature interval 13.2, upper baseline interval 14.7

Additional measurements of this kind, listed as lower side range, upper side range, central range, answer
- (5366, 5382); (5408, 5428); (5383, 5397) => -0.06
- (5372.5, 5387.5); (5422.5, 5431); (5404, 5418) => 0.58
